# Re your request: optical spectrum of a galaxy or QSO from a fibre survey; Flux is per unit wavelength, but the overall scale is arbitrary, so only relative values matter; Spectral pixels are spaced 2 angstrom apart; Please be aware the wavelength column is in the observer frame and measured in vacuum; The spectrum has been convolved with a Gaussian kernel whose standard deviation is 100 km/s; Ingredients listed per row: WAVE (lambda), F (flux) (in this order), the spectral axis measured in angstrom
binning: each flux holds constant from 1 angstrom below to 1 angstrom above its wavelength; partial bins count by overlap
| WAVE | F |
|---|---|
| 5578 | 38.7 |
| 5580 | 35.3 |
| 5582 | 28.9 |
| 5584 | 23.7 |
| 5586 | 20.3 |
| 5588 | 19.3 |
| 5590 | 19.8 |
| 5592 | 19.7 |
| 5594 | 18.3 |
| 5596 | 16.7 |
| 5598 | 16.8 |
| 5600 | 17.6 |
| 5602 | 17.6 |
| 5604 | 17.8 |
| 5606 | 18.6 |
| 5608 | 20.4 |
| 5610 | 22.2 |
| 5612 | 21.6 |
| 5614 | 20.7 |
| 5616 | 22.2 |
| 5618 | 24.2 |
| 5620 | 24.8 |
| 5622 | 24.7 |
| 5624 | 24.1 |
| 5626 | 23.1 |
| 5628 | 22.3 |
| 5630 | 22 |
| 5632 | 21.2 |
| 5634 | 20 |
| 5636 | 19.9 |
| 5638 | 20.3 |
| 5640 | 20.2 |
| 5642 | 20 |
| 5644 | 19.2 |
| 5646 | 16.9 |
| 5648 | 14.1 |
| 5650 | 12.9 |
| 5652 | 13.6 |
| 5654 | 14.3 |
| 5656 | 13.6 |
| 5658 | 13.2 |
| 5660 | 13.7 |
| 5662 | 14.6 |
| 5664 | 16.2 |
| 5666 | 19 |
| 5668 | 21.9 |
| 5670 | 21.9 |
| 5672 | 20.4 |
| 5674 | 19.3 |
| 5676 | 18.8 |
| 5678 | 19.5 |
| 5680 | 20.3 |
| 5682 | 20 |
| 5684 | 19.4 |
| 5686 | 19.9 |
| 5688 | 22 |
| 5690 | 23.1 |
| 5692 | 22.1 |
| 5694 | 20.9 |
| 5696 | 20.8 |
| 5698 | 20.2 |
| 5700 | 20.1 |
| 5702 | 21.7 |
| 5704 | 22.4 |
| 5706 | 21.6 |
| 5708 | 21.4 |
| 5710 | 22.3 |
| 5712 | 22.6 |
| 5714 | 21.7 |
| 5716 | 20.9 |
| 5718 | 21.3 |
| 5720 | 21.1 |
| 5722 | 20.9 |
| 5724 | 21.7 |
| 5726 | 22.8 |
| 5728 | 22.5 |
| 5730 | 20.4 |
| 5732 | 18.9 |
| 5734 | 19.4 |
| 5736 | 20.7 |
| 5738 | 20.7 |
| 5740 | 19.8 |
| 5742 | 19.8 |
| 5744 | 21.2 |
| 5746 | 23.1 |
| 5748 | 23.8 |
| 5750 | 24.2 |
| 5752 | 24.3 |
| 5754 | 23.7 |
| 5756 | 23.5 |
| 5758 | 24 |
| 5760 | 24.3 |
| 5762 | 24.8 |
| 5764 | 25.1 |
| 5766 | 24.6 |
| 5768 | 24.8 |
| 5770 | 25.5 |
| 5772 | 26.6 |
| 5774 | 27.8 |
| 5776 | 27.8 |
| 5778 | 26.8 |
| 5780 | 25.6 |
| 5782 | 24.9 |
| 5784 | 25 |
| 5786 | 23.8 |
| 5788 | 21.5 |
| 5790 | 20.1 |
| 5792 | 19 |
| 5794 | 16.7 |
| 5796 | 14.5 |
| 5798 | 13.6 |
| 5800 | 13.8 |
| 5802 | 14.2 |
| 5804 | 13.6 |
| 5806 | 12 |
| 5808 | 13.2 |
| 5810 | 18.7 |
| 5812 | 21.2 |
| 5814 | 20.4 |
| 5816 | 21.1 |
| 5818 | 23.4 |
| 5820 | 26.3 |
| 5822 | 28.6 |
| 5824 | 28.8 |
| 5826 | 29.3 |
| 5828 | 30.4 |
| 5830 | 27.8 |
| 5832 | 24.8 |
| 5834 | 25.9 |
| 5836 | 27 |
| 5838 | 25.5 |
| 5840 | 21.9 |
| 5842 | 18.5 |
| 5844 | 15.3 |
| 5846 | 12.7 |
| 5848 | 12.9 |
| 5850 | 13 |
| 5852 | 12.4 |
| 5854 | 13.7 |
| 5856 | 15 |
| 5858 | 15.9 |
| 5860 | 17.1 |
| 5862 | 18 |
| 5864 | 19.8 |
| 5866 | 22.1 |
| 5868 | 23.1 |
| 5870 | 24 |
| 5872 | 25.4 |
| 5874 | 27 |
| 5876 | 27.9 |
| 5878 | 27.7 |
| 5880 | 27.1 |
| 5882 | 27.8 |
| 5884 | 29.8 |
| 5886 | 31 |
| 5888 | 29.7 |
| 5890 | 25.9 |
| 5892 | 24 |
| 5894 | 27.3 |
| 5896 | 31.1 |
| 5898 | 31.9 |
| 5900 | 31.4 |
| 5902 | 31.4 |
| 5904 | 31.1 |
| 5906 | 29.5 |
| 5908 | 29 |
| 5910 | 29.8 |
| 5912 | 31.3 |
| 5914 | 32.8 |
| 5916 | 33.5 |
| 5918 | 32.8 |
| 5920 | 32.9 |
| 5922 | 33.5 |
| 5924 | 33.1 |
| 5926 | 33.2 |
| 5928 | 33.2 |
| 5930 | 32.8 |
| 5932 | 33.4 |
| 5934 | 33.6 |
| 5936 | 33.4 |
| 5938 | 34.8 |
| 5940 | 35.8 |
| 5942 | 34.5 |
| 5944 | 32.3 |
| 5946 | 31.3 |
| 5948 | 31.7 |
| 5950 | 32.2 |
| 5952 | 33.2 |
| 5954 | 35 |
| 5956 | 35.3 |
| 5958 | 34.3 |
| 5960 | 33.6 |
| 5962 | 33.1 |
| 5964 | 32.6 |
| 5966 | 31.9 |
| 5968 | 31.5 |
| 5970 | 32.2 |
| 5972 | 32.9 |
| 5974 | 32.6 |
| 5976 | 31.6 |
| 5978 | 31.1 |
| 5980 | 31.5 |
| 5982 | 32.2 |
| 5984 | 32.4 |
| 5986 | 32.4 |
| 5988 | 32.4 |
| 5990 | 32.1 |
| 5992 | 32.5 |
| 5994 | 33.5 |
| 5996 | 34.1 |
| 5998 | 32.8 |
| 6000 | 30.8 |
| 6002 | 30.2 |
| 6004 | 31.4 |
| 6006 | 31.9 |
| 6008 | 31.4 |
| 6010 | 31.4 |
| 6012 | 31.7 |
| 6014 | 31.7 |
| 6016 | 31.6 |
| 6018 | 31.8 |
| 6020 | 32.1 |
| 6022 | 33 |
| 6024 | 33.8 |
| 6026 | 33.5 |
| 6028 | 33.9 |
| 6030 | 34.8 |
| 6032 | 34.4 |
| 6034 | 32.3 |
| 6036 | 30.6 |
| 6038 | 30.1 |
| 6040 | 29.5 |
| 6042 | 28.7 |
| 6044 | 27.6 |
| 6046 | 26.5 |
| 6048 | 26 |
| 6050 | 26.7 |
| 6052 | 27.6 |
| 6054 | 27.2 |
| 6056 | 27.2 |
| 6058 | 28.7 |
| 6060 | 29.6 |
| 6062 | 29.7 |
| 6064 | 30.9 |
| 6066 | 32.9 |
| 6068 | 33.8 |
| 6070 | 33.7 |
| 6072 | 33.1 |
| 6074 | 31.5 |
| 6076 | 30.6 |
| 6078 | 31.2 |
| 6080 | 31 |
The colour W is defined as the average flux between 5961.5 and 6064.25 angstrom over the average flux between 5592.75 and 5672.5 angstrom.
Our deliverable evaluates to 1.64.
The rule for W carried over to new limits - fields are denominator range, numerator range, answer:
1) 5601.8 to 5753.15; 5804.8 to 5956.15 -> 1.31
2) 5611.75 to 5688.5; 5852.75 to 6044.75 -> 1.57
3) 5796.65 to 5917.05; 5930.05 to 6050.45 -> 1.37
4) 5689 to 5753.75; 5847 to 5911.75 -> 1.14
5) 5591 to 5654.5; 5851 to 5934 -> 1.39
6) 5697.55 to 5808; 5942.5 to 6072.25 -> 1.47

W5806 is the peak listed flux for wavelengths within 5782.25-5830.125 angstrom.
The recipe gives 30.4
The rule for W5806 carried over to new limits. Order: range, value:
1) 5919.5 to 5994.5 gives 35.8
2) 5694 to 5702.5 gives 21.7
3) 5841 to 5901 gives 31.9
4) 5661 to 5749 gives 23.8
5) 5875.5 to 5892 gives 31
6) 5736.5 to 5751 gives 24.2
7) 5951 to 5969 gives 35.3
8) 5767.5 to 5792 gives 27.8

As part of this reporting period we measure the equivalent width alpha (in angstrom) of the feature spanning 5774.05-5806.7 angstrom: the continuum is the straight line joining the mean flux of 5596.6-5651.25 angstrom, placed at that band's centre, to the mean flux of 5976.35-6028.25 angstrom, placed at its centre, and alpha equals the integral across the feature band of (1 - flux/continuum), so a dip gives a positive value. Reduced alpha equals 7.1 angstrom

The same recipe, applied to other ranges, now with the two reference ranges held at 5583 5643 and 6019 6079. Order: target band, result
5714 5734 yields 1.82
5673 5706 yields 2.58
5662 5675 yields 1.52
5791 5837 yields 7.82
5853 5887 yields 4.54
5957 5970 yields -1.83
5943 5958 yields -2.45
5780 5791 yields 0.60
